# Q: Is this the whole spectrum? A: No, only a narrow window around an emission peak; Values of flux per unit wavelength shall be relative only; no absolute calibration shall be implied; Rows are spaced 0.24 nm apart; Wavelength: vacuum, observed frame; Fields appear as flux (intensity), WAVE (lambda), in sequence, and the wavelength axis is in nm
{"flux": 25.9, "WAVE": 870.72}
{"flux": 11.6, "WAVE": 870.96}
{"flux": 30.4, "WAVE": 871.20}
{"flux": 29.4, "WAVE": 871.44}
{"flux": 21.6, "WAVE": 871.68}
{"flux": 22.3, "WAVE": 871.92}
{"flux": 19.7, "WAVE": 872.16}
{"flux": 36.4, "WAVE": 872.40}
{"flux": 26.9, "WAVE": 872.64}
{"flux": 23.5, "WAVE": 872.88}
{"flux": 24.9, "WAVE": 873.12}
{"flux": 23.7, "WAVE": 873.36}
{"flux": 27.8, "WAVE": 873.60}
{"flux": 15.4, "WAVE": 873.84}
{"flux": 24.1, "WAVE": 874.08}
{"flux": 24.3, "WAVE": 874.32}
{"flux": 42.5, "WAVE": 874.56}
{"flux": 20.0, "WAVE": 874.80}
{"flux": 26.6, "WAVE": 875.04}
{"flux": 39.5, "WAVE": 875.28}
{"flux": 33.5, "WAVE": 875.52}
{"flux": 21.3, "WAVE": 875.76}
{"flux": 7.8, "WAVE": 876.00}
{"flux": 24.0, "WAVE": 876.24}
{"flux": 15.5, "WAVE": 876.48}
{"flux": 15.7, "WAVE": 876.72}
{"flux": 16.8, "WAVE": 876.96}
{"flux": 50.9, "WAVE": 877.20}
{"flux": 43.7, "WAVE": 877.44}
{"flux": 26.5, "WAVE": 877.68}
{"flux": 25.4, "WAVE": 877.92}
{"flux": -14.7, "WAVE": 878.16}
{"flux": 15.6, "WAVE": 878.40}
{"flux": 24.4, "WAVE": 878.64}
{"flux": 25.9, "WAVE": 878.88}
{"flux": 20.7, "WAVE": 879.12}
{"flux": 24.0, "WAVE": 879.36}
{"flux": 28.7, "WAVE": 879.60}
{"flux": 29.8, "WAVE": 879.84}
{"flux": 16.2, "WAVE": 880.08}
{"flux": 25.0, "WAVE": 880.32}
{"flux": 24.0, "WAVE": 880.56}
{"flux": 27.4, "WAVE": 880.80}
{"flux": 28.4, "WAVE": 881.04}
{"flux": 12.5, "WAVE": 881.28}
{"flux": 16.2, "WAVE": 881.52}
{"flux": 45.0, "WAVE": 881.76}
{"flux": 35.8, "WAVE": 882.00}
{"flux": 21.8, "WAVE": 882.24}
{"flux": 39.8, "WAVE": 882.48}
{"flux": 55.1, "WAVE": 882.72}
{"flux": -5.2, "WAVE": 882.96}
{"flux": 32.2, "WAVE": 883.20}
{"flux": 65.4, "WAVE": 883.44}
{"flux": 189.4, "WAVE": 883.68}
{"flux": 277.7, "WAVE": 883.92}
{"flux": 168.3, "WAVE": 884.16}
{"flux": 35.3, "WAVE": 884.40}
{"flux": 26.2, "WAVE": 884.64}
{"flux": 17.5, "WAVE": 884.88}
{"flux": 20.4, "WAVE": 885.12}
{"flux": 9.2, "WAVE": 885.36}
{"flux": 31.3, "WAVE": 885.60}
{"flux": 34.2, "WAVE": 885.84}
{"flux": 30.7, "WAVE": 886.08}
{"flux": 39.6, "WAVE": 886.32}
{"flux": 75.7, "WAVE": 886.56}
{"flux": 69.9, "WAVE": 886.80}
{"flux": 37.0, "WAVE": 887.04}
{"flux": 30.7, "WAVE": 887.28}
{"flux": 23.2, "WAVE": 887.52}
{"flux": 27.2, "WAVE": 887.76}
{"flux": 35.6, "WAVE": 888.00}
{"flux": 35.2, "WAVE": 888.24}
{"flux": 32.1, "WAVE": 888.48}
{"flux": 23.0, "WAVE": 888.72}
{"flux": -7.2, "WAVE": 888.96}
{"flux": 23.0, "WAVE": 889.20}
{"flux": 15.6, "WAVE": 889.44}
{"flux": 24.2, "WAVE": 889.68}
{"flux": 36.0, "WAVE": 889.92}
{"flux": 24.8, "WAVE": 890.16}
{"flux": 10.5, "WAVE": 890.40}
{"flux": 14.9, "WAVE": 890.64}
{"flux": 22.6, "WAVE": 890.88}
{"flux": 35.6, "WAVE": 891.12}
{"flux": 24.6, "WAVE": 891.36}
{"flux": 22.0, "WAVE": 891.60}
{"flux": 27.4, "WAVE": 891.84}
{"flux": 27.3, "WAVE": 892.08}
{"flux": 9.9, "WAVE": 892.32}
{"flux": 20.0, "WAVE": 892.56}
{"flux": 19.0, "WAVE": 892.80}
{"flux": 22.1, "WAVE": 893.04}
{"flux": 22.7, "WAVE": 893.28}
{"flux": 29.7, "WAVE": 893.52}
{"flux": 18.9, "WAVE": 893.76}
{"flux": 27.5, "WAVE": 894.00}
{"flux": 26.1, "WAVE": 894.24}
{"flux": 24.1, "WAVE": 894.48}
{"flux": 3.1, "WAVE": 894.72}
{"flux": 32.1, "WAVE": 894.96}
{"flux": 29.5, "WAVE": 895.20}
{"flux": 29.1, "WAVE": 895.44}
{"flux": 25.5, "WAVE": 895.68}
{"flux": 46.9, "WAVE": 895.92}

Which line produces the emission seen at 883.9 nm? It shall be Halpha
